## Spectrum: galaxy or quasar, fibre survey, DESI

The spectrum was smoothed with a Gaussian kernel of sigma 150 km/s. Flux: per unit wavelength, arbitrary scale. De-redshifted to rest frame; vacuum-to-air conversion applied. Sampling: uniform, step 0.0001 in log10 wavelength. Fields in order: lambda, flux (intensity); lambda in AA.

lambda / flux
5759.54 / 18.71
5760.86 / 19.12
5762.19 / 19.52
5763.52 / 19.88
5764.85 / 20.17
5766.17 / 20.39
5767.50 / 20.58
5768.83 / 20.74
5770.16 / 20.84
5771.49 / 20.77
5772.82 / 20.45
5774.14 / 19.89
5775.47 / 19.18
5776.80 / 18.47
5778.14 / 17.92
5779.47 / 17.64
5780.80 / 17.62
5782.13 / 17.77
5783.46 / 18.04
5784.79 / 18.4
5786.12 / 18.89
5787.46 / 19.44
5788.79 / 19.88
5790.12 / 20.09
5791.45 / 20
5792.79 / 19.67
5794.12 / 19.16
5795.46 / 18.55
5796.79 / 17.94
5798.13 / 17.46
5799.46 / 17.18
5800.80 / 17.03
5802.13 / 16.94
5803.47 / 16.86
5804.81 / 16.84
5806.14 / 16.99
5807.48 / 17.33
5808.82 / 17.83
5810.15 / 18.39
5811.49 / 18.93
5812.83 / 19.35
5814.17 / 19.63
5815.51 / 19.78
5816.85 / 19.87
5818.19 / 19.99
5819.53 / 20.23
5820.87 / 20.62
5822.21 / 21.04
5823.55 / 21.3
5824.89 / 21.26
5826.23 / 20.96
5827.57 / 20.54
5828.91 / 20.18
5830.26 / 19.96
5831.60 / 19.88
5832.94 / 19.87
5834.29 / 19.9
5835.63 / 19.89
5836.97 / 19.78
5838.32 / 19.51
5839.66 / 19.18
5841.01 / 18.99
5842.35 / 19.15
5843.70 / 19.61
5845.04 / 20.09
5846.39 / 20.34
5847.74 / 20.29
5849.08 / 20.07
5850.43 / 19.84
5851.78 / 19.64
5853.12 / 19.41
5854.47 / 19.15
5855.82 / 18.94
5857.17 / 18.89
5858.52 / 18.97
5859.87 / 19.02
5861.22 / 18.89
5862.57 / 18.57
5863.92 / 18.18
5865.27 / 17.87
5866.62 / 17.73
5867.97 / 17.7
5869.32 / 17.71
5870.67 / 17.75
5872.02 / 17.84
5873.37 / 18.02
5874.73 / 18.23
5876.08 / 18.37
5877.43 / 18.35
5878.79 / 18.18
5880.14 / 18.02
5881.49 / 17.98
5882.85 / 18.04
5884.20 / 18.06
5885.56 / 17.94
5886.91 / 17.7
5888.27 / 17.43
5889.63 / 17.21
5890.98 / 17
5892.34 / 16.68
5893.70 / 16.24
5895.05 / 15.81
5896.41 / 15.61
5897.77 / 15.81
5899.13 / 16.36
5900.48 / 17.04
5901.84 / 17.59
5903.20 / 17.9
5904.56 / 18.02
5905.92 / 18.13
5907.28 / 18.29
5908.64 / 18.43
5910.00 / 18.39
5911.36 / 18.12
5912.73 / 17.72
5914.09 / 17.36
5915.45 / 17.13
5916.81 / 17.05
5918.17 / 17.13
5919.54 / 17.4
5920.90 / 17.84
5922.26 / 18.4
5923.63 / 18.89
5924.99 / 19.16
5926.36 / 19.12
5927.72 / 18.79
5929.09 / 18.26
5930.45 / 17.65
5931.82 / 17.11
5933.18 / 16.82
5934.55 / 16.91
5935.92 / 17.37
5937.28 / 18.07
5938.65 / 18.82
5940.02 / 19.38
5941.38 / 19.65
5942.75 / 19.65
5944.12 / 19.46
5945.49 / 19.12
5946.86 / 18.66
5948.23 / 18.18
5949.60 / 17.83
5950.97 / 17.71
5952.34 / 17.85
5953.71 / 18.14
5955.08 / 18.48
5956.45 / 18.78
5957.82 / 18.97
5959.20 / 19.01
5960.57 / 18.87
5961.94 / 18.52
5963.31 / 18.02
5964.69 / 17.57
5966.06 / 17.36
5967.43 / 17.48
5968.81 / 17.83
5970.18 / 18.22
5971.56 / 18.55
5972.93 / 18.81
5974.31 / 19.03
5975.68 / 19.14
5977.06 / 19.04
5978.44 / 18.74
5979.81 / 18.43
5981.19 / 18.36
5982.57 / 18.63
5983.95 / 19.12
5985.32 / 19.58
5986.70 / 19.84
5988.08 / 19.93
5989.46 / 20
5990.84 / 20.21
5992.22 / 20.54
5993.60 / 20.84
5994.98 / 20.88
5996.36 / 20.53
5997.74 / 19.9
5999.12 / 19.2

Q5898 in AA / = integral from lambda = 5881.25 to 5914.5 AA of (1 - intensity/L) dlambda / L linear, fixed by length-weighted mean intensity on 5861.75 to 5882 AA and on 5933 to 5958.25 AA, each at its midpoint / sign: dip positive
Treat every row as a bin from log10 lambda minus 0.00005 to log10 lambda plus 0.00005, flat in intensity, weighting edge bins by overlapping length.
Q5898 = 1.5 AA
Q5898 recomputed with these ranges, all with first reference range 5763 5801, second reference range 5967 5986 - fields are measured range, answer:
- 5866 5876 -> 0.5 AA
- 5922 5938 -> 0.6 AA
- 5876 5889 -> 0.6 AA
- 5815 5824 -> -0.6 AA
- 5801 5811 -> 0.9 AA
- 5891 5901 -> 1.4 AA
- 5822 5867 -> -1.5 AA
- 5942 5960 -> 0.1 AA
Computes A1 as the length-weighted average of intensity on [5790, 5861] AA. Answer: 19.3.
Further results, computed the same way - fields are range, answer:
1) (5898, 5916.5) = 17.7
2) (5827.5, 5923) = 18.3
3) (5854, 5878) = 18.3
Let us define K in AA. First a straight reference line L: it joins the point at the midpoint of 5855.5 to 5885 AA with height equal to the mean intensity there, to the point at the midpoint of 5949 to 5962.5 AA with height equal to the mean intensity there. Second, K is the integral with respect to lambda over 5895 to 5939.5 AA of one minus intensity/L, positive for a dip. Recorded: 1.58 AA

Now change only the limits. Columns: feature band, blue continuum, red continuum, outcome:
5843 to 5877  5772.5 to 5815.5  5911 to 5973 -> -0.9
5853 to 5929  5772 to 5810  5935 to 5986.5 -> 2.5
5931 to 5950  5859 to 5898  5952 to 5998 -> 0.2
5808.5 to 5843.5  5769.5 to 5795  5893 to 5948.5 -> -2.1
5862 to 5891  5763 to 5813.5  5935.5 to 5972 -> 1.0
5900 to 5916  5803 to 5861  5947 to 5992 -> 1.0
